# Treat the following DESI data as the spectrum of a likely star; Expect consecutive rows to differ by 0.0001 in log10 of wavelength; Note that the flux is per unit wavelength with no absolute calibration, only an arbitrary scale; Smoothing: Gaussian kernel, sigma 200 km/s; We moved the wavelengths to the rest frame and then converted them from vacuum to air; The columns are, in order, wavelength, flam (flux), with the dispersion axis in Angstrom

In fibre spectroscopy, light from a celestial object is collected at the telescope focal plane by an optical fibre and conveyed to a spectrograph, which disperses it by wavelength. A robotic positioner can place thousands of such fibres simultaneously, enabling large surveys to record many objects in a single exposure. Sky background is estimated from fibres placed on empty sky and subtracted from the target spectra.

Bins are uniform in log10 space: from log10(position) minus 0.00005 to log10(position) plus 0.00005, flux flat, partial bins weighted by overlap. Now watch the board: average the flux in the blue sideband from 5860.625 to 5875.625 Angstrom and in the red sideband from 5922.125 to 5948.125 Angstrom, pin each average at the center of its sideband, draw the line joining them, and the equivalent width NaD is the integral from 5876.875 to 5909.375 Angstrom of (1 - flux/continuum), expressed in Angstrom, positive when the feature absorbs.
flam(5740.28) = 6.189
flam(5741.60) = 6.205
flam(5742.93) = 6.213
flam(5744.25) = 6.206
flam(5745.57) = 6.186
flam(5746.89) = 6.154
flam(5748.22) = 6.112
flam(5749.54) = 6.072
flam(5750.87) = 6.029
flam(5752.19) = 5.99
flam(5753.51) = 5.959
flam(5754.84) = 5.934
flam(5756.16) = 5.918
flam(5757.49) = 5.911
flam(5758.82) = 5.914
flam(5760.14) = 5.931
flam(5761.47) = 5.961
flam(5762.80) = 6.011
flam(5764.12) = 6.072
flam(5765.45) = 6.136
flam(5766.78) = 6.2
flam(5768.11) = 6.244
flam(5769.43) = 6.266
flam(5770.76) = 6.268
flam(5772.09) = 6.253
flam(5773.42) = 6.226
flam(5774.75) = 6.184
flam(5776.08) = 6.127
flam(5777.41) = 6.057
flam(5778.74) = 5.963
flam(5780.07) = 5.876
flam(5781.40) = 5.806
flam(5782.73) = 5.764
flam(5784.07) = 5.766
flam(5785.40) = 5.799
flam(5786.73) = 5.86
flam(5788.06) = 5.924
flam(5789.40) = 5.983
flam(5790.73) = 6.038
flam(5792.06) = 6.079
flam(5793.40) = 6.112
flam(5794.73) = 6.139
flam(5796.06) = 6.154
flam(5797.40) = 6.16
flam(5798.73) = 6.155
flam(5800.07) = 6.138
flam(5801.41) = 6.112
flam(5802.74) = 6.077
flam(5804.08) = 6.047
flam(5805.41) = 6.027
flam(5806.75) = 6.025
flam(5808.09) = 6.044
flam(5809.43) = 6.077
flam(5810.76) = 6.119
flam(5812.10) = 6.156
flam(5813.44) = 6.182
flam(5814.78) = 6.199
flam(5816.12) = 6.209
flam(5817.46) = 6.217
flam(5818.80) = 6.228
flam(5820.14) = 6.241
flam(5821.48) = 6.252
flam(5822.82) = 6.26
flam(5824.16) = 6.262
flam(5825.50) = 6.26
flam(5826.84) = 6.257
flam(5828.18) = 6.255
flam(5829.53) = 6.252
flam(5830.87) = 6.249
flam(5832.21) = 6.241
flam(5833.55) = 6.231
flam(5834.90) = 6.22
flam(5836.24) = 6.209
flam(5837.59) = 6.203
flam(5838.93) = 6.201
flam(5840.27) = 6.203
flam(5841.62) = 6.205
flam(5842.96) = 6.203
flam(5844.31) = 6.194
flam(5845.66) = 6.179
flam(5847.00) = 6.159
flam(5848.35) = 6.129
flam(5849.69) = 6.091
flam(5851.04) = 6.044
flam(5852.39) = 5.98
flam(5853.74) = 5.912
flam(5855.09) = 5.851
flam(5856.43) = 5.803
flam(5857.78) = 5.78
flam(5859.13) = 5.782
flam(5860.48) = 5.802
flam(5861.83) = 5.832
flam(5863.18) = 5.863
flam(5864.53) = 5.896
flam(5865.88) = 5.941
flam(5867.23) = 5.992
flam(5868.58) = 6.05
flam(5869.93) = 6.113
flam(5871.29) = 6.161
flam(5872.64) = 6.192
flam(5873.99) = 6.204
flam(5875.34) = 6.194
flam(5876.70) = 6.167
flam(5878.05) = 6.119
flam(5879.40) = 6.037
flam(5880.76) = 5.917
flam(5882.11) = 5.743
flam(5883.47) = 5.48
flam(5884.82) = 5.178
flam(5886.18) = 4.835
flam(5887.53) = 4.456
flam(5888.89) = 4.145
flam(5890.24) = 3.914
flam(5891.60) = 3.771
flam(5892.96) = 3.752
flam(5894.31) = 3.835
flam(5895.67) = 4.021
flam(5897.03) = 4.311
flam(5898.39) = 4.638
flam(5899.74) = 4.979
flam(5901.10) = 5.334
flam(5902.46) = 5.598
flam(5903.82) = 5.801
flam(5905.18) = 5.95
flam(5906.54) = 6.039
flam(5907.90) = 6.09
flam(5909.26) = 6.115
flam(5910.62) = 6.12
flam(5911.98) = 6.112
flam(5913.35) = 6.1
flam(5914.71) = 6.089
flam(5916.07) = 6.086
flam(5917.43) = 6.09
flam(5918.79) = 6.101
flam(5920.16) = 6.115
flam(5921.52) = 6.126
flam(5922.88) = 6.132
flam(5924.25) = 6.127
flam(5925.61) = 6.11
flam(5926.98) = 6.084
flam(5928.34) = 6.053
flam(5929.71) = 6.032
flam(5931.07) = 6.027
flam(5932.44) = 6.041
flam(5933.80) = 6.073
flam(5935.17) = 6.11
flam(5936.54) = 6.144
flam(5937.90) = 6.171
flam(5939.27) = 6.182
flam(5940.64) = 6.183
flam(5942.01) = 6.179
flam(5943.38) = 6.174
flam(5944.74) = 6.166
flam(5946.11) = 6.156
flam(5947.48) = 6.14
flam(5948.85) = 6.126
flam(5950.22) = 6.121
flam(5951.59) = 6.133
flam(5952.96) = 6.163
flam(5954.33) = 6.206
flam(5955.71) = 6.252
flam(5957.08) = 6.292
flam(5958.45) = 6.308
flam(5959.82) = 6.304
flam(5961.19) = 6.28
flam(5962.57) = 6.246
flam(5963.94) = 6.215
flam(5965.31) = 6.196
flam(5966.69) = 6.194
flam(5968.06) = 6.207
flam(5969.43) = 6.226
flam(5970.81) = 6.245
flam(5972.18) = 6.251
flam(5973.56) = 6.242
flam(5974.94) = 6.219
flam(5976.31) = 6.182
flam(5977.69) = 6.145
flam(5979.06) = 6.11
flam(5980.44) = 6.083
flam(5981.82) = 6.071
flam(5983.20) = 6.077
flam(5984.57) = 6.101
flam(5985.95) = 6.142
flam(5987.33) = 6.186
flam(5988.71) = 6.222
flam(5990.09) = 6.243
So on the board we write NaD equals 5.2 Angstrom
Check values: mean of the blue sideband 6.03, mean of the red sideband 6.12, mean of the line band 5.09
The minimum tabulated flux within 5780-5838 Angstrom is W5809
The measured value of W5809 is 5.764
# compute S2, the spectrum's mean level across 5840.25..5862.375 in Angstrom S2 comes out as 6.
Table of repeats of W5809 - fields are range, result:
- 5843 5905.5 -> 3.752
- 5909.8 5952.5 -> 6.027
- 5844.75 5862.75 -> 5.78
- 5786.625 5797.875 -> 5.86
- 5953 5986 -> 6.071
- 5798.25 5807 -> 6.025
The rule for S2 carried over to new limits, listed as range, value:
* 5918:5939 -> 6.1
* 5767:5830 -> 6.11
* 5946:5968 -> 6.21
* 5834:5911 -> 5.65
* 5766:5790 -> 6.03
